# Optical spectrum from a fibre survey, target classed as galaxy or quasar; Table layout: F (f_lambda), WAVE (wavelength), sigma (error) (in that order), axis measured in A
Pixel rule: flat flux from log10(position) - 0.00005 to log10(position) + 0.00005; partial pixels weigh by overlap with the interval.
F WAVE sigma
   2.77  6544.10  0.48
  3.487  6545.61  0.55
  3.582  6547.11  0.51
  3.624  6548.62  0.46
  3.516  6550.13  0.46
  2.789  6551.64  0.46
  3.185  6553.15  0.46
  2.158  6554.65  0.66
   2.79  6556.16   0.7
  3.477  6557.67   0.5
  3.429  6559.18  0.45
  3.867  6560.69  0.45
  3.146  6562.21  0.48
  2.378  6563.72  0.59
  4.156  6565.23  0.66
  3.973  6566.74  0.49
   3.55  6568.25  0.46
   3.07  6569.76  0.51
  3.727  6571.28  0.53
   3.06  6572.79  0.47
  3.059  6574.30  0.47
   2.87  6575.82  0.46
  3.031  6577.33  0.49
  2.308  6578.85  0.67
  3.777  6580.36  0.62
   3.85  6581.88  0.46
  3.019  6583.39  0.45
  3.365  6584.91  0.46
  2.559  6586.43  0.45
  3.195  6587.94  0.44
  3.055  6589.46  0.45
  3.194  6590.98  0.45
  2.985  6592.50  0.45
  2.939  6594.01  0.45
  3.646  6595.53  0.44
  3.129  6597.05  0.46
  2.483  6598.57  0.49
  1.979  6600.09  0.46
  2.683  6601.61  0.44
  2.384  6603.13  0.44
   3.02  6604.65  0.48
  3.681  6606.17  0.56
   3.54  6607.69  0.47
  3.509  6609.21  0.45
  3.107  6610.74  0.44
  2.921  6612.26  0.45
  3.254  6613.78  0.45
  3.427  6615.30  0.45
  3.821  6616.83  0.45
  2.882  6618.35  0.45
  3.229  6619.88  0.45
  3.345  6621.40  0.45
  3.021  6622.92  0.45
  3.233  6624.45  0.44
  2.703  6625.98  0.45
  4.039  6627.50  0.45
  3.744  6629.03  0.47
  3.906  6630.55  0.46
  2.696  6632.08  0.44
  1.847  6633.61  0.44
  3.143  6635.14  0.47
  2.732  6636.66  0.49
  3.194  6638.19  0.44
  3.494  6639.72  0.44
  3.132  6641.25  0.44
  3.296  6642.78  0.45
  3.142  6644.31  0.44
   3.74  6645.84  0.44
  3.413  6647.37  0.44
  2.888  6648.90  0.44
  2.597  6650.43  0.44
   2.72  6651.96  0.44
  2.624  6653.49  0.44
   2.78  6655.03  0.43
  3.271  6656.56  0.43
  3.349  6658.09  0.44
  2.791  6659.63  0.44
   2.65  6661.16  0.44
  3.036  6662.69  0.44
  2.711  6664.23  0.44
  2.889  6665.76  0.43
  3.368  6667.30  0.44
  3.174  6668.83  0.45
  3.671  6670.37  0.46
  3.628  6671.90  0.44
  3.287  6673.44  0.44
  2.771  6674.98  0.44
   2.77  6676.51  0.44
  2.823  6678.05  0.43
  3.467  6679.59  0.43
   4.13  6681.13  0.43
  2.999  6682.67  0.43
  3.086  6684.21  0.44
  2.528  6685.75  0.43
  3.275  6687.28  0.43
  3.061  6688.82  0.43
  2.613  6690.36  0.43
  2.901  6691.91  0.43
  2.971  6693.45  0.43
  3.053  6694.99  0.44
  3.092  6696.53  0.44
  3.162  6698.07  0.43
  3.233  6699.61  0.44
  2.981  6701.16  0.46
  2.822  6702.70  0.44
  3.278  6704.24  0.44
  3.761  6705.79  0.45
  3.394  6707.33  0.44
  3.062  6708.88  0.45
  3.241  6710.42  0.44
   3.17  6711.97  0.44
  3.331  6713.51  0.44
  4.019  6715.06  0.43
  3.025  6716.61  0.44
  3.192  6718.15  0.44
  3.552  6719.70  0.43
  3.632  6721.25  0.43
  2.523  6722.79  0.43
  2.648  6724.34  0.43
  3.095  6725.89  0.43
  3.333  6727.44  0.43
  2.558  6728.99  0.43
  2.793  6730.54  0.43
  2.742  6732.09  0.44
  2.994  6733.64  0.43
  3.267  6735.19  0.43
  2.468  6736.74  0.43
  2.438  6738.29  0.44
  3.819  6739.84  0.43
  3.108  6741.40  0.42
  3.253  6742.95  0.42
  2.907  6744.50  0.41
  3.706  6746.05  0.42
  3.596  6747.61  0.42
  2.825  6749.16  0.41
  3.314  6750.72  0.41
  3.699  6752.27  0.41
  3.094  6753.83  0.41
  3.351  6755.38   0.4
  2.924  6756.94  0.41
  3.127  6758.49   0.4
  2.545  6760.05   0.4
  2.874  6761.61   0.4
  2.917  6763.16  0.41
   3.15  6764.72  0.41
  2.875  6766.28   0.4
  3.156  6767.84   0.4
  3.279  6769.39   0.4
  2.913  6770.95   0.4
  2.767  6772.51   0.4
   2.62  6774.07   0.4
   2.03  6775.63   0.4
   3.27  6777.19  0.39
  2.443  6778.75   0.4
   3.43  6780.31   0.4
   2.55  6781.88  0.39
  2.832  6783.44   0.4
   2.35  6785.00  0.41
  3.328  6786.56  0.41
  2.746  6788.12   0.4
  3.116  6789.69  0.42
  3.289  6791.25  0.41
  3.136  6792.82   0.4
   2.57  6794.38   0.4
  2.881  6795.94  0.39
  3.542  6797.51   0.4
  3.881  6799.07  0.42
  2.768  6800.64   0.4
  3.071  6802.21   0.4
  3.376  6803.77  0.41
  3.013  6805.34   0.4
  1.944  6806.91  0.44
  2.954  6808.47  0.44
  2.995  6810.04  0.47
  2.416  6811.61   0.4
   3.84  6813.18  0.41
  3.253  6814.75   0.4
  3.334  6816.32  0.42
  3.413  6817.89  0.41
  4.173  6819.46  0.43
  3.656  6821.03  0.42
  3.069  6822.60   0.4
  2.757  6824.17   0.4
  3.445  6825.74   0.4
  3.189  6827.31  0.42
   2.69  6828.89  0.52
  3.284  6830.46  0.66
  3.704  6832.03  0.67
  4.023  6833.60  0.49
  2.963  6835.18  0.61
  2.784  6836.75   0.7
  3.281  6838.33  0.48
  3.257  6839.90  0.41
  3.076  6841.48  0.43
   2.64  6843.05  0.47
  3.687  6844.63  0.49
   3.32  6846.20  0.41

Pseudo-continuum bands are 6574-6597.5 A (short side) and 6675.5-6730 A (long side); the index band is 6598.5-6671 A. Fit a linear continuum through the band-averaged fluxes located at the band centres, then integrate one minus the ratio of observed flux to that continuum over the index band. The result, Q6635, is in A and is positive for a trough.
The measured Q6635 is 0.8 A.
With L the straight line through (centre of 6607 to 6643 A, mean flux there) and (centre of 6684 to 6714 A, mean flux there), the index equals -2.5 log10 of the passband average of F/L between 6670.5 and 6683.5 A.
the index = -0.04 mag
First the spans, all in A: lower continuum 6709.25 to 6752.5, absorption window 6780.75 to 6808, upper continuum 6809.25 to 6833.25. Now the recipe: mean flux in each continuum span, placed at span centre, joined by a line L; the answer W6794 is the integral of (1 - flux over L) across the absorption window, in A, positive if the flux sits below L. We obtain 2.3 A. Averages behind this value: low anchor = 3.14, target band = 2.97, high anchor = 3.29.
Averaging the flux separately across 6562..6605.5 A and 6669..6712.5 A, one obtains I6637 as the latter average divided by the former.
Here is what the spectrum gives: 1.02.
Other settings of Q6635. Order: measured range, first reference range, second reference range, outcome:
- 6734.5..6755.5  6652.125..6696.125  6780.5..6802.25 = -1.2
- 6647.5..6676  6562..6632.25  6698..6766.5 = 1.3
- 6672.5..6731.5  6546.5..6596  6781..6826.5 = 0.5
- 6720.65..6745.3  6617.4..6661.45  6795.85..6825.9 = 1.4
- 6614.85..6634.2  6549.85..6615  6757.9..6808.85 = -0.9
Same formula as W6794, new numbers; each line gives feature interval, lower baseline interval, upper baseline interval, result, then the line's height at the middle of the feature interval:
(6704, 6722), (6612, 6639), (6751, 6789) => -2.1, 3.03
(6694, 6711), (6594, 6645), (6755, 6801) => -0.8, 3.04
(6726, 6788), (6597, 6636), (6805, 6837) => 3.5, 3.17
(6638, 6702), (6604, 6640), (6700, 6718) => 3.2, 3.25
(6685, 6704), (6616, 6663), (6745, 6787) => 0.5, 3.06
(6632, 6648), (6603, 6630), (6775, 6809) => 0.8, 3.25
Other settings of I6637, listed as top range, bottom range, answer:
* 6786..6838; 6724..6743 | 1.07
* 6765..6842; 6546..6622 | 0.97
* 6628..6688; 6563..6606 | 1.00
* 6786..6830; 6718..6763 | 1.02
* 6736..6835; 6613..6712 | 0.99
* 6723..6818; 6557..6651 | 0.95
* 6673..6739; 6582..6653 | 0.99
